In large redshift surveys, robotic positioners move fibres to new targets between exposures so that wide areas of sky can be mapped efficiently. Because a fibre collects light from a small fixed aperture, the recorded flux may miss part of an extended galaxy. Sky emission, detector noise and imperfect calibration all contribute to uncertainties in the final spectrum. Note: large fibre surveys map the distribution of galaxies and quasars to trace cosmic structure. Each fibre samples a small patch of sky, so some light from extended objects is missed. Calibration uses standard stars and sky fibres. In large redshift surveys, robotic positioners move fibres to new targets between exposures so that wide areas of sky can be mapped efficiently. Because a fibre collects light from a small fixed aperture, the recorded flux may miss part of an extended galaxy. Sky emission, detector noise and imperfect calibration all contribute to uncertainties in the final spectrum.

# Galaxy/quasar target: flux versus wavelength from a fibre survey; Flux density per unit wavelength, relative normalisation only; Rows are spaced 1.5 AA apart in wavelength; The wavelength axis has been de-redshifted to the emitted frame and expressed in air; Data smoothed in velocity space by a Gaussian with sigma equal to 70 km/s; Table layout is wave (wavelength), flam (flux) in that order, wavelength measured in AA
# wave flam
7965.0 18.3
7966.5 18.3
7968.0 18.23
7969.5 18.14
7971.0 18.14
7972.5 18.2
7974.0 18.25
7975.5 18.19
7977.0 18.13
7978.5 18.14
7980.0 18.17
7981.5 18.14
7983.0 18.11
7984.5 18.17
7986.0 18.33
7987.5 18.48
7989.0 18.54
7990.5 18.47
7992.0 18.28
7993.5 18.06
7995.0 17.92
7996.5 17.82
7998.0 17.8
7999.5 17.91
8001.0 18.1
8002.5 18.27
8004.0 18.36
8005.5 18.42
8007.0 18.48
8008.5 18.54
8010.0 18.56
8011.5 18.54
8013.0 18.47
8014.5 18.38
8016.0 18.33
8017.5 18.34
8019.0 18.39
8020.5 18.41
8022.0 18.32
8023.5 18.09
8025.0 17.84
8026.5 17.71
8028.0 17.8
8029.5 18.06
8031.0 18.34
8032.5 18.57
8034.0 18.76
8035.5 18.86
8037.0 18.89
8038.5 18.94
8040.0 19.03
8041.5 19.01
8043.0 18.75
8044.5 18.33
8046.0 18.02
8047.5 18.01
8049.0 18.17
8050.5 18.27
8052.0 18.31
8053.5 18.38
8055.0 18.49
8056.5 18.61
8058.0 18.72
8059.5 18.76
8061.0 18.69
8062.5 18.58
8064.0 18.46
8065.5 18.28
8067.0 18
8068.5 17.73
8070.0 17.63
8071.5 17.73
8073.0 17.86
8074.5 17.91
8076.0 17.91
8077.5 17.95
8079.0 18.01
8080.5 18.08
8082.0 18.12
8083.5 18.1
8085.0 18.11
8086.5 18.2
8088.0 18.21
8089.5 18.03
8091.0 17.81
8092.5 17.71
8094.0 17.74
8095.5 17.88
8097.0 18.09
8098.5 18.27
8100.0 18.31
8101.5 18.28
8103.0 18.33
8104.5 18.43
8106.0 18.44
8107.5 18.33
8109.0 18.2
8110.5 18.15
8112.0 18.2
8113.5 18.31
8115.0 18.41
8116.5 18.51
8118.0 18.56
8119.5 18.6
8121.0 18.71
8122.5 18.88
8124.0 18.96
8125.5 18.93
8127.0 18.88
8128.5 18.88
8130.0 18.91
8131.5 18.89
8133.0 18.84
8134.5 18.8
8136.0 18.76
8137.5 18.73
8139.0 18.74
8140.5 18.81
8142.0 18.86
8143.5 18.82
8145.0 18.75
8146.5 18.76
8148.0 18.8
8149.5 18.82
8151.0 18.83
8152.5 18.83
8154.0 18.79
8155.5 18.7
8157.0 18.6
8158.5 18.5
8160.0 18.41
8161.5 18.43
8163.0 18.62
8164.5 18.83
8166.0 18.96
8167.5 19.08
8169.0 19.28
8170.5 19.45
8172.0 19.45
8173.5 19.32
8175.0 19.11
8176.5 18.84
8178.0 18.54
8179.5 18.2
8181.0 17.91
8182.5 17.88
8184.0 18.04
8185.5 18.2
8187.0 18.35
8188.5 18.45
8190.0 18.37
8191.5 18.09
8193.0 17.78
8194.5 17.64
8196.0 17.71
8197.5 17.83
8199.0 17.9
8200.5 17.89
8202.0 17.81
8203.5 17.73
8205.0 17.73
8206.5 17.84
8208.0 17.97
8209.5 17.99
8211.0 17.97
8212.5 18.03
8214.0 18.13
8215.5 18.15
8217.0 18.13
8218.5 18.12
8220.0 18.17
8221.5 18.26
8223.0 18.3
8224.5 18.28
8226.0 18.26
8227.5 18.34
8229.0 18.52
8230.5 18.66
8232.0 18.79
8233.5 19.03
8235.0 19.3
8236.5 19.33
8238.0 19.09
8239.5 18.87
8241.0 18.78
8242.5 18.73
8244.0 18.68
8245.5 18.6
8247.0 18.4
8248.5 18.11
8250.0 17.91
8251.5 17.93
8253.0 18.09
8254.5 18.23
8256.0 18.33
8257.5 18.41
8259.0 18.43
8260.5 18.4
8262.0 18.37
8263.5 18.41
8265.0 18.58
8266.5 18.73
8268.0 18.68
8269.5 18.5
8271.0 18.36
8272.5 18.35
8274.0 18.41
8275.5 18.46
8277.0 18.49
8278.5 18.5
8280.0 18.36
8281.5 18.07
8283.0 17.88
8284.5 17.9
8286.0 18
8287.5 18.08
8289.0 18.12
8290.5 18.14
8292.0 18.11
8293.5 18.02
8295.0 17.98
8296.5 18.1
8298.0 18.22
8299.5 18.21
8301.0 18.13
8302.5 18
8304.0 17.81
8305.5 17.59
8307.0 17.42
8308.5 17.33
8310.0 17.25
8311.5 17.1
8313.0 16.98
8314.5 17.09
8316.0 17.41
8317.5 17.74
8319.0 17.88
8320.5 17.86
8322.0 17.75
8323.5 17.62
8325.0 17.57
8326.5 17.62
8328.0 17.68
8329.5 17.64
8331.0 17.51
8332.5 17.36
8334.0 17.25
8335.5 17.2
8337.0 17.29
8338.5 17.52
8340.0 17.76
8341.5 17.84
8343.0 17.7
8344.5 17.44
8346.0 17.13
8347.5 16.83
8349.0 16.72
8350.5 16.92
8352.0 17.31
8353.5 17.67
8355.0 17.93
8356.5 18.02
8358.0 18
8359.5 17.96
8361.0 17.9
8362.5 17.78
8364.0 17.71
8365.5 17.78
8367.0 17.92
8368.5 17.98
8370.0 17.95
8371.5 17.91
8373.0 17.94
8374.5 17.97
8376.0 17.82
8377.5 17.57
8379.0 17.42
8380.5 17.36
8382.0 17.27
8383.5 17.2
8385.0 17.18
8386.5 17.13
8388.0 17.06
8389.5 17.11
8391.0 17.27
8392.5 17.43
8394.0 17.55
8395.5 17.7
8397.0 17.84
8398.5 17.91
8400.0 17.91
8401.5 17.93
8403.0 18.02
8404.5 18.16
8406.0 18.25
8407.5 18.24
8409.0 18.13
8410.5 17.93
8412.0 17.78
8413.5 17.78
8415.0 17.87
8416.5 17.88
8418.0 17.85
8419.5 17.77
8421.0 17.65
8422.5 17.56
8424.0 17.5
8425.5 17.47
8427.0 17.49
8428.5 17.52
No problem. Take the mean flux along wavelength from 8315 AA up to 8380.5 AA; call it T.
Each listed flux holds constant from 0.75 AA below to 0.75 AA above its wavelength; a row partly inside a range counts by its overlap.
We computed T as 17.6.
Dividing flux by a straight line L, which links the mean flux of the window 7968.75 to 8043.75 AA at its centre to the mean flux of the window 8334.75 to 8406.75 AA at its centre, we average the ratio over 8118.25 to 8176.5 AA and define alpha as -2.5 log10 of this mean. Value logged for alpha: -0.05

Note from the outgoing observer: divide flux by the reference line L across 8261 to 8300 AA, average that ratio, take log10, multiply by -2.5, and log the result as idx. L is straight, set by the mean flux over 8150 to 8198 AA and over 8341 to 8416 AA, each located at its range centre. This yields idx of -0.01 mag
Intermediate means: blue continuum 18.5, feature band 18.3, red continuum 17.7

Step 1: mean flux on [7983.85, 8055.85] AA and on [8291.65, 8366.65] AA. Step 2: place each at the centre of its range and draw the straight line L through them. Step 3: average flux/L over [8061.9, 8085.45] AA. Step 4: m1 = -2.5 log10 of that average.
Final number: 0.011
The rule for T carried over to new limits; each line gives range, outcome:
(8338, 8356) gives 17.4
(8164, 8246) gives 18.4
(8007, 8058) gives 18.4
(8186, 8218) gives 18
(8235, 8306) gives 18.3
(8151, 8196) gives 18.6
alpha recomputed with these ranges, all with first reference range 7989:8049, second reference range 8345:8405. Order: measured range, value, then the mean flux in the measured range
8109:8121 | -0.02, 18.4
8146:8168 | -0.04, 18.7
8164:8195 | -0.03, 18.6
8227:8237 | -0.06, 18.9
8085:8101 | 0.01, 18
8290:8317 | 0.00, 17.7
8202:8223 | 0.00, 18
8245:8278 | -0.03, 18.4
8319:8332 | 0.00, 17.7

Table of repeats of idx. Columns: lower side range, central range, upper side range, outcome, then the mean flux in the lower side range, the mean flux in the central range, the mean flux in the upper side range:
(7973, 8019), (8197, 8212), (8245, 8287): 0.03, 18.3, 17.9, 18.3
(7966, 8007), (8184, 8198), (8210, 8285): 0.02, 18.2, 18.1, 18.4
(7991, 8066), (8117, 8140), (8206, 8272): -0.02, 18.4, 18.8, 18.4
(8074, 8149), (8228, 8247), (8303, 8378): -0.05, 18.4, 18.8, 17.6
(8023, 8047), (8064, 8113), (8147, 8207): 0.02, 18.4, 18.1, 18.4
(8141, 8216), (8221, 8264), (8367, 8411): -0.02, 18.4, 18.5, 17.7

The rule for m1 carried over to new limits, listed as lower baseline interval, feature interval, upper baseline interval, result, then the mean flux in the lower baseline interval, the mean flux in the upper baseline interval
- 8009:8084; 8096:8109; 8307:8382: -0.01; 18.3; 17.6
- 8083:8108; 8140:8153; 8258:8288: -0.04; 18.1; 18.4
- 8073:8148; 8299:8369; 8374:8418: 0.02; 18.4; 17.7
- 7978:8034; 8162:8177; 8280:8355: -0.07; 18.2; 17.6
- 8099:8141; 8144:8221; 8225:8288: 0.01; 18.6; 18.5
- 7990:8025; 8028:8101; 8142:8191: 0.01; 18.3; 18.7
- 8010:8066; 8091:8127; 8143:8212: 0.00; 18.4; 18.4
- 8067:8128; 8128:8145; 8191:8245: -0.03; 18.2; 18.3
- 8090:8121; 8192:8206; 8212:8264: 0.04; 18.2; 18.4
